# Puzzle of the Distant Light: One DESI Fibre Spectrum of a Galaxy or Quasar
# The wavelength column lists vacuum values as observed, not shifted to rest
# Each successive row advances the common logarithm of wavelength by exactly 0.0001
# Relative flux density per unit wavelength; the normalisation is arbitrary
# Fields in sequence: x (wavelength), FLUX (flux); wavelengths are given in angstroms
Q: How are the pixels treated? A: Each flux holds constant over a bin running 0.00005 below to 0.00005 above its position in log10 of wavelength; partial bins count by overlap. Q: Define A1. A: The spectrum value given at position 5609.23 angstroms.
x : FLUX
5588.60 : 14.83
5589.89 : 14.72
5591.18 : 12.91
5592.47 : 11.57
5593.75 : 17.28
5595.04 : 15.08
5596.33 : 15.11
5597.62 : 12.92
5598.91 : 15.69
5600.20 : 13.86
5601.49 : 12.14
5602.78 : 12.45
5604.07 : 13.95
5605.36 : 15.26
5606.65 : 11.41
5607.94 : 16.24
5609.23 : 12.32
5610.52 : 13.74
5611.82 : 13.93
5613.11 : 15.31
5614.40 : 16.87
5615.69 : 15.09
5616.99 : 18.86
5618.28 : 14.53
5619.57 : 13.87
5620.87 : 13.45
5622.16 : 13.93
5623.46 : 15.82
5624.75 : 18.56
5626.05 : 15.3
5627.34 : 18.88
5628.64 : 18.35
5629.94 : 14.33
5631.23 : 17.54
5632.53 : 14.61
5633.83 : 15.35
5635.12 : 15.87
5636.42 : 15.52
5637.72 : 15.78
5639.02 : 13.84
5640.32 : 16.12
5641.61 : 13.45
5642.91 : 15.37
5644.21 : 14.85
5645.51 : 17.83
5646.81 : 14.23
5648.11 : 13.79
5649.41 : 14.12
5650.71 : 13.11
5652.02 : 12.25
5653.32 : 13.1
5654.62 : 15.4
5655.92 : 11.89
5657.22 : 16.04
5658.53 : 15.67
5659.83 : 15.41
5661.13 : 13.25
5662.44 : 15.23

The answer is 12.32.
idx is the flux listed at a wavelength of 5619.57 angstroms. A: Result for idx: 13.87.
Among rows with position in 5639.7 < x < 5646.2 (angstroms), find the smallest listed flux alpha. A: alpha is 13.45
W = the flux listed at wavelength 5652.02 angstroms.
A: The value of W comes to 12.25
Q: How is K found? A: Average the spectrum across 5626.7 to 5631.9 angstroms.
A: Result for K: 17.2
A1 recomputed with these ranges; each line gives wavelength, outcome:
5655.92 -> 11.89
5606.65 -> 11.41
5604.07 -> 13.95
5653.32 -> 13.1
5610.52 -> 13.74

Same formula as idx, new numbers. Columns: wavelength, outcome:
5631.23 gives 17.54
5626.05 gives 15.3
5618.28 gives 14.53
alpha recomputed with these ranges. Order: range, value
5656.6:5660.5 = 15.41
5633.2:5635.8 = 15.35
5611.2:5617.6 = 13.93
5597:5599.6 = 12.92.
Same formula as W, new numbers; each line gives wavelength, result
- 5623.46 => 15.82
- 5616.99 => 18.86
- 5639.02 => 13.84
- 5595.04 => 15.08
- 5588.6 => 14.83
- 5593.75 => 17.28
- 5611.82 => 13.93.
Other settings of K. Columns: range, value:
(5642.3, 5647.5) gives 15.6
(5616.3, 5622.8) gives 14.9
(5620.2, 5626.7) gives 15.4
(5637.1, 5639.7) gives 14.8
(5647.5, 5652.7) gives 13.3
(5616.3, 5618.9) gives 16.7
